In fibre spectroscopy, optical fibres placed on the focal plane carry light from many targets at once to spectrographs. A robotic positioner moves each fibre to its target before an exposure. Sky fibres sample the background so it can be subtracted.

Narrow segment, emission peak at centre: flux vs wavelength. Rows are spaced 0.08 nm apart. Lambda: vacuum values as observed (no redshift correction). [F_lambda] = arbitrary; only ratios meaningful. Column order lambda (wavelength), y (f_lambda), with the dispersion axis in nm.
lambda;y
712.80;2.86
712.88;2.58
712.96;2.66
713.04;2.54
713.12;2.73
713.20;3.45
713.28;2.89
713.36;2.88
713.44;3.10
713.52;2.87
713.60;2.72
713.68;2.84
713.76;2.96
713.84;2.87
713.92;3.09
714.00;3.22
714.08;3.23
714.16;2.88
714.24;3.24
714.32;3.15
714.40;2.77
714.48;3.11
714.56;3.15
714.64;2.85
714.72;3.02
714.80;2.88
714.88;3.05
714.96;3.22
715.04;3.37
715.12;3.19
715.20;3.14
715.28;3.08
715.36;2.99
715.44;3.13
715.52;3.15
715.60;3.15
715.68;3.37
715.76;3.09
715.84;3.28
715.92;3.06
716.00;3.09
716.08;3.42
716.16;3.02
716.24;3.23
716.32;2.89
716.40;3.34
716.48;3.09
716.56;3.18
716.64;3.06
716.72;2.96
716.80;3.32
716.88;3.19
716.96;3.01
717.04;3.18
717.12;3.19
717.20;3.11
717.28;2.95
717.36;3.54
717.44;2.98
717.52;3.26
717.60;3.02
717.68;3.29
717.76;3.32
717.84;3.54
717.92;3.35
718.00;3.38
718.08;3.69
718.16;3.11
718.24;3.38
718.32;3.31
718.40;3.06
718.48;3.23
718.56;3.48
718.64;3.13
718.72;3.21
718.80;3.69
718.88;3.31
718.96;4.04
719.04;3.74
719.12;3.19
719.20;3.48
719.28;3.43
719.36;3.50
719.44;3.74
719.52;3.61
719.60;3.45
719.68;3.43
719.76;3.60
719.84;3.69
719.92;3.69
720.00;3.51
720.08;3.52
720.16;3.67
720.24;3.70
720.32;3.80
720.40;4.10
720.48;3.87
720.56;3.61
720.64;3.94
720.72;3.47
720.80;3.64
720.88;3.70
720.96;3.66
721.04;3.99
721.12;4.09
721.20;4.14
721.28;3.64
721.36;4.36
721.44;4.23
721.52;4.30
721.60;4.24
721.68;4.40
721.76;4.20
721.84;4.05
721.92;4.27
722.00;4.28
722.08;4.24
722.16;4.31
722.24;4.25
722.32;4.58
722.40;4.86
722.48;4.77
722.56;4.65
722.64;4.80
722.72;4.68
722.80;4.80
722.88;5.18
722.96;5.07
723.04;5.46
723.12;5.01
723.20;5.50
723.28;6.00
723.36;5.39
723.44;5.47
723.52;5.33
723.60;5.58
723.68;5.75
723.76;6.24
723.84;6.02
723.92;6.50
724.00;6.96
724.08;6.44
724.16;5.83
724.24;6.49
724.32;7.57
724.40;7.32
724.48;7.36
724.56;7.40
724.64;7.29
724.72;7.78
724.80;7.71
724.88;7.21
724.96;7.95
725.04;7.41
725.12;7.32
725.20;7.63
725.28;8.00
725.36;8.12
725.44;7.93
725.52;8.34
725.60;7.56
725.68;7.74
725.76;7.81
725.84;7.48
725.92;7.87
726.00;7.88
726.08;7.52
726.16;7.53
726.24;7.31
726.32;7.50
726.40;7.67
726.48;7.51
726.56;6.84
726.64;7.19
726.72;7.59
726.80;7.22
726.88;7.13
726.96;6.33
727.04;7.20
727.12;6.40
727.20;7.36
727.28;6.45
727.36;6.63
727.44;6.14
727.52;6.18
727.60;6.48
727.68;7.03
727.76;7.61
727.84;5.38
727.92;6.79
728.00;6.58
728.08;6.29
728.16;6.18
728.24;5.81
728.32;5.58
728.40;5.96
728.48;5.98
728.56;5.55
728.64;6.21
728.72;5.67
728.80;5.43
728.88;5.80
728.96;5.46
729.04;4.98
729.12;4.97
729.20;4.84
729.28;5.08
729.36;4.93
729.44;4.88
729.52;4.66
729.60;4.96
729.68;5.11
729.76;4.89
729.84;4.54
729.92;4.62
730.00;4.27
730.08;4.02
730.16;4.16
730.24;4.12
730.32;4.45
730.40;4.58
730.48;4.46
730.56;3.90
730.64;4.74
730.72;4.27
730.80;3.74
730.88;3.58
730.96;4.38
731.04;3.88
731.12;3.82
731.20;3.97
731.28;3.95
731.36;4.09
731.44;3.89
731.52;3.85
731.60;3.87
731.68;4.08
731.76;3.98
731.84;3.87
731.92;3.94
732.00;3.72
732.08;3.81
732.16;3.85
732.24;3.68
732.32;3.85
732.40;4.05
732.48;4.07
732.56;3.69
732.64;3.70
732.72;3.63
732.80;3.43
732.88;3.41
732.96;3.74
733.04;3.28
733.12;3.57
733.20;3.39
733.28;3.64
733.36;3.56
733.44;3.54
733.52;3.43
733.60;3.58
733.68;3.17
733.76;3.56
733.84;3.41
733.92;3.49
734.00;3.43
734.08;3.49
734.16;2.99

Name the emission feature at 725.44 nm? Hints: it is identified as H-beta 4861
